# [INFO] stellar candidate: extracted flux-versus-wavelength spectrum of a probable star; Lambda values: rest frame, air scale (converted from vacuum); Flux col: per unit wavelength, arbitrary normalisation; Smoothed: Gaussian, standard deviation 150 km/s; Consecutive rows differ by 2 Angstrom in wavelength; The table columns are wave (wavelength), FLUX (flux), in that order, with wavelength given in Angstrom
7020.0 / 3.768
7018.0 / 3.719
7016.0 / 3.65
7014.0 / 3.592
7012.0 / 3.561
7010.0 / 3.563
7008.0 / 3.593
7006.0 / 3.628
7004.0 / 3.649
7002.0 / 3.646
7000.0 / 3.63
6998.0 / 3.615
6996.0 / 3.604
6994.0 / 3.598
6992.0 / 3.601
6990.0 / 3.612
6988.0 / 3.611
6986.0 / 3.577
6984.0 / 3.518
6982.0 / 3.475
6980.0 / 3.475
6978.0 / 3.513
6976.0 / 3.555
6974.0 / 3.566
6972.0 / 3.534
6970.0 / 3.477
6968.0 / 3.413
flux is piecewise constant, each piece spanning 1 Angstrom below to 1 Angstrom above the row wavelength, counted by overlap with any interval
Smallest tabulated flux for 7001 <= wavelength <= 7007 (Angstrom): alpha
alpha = 3.628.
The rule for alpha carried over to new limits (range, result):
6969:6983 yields 3.475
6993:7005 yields 3.598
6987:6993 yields 3.601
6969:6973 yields 3.477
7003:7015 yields 3.561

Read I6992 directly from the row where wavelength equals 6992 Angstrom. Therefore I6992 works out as 3.601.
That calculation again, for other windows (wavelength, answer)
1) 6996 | 3.604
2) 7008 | 3.593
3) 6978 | 3.513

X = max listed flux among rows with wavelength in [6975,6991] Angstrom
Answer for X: 3.612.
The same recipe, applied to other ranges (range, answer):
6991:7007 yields 3.649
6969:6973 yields 3.534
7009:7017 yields 3.65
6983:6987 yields 3.577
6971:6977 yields 3.566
